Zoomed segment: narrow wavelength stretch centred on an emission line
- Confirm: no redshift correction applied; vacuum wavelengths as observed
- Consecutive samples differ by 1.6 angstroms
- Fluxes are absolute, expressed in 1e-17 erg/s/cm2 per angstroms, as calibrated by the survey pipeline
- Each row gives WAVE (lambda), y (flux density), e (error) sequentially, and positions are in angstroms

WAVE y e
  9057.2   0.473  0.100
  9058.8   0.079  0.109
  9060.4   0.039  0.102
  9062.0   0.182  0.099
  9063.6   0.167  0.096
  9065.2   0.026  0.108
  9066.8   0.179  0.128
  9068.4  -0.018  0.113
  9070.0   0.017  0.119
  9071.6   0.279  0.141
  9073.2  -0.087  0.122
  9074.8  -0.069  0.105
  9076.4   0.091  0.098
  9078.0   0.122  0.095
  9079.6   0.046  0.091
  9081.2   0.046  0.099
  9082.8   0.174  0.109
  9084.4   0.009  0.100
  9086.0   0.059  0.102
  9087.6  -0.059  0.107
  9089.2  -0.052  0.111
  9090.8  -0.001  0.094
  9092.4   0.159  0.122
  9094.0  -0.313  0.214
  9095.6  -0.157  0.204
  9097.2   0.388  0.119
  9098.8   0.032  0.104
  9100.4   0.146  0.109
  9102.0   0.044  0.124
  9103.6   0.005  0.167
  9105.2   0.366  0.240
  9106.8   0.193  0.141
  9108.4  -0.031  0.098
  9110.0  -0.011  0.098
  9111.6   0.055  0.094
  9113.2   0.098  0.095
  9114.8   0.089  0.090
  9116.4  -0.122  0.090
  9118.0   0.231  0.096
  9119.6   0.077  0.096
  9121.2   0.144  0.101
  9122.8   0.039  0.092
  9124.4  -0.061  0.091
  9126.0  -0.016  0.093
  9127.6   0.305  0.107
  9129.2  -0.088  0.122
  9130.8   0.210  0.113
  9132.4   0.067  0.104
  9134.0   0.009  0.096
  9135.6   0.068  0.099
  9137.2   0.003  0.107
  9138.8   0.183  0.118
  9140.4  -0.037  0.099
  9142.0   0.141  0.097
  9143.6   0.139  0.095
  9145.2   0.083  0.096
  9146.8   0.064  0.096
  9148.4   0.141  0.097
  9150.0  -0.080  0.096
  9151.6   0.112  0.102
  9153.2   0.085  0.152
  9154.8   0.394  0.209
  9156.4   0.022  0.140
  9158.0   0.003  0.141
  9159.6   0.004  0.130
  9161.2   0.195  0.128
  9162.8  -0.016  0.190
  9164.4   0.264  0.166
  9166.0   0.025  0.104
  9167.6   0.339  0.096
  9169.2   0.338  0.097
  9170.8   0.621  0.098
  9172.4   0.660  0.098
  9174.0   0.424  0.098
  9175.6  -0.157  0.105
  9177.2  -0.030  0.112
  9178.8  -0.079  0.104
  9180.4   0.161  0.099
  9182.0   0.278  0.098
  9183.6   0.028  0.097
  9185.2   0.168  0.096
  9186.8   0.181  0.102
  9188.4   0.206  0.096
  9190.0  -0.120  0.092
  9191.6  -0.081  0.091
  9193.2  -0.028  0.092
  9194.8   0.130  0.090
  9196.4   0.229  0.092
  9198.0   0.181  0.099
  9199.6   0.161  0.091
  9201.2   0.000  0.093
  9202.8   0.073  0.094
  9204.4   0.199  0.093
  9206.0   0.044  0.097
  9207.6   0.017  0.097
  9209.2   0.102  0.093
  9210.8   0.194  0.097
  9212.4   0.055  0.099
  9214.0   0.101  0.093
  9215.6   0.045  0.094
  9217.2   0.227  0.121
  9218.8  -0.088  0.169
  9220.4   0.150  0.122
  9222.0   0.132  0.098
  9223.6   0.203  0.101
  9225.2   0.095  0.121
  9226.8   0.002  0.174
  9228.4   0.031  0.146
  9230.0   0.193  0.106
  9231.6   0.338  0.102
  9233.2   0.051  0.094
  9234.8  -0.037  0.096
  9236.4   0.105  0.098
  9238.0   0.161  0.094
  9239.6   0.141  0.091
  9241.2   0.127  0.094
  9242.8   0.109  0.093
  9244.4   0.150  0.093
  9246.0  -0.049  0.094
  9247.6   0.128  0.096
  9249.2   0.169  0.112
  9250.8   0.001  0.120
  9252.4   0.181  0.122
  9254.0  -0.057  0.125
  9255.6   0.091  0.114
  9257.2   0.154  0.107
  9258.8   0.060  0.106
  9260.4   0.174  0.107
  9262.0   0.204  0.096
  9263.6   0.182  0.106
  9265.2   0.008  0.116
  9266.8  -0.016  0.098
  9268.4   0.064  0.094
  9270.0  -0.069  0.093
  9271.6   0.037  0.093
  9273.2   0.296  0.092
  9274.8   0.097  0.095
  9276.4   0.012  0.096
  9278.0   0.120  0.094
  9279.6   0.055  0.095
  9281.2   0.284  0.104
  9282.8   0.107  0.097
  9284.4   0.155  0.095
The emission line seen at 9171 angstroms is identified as Hgamma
